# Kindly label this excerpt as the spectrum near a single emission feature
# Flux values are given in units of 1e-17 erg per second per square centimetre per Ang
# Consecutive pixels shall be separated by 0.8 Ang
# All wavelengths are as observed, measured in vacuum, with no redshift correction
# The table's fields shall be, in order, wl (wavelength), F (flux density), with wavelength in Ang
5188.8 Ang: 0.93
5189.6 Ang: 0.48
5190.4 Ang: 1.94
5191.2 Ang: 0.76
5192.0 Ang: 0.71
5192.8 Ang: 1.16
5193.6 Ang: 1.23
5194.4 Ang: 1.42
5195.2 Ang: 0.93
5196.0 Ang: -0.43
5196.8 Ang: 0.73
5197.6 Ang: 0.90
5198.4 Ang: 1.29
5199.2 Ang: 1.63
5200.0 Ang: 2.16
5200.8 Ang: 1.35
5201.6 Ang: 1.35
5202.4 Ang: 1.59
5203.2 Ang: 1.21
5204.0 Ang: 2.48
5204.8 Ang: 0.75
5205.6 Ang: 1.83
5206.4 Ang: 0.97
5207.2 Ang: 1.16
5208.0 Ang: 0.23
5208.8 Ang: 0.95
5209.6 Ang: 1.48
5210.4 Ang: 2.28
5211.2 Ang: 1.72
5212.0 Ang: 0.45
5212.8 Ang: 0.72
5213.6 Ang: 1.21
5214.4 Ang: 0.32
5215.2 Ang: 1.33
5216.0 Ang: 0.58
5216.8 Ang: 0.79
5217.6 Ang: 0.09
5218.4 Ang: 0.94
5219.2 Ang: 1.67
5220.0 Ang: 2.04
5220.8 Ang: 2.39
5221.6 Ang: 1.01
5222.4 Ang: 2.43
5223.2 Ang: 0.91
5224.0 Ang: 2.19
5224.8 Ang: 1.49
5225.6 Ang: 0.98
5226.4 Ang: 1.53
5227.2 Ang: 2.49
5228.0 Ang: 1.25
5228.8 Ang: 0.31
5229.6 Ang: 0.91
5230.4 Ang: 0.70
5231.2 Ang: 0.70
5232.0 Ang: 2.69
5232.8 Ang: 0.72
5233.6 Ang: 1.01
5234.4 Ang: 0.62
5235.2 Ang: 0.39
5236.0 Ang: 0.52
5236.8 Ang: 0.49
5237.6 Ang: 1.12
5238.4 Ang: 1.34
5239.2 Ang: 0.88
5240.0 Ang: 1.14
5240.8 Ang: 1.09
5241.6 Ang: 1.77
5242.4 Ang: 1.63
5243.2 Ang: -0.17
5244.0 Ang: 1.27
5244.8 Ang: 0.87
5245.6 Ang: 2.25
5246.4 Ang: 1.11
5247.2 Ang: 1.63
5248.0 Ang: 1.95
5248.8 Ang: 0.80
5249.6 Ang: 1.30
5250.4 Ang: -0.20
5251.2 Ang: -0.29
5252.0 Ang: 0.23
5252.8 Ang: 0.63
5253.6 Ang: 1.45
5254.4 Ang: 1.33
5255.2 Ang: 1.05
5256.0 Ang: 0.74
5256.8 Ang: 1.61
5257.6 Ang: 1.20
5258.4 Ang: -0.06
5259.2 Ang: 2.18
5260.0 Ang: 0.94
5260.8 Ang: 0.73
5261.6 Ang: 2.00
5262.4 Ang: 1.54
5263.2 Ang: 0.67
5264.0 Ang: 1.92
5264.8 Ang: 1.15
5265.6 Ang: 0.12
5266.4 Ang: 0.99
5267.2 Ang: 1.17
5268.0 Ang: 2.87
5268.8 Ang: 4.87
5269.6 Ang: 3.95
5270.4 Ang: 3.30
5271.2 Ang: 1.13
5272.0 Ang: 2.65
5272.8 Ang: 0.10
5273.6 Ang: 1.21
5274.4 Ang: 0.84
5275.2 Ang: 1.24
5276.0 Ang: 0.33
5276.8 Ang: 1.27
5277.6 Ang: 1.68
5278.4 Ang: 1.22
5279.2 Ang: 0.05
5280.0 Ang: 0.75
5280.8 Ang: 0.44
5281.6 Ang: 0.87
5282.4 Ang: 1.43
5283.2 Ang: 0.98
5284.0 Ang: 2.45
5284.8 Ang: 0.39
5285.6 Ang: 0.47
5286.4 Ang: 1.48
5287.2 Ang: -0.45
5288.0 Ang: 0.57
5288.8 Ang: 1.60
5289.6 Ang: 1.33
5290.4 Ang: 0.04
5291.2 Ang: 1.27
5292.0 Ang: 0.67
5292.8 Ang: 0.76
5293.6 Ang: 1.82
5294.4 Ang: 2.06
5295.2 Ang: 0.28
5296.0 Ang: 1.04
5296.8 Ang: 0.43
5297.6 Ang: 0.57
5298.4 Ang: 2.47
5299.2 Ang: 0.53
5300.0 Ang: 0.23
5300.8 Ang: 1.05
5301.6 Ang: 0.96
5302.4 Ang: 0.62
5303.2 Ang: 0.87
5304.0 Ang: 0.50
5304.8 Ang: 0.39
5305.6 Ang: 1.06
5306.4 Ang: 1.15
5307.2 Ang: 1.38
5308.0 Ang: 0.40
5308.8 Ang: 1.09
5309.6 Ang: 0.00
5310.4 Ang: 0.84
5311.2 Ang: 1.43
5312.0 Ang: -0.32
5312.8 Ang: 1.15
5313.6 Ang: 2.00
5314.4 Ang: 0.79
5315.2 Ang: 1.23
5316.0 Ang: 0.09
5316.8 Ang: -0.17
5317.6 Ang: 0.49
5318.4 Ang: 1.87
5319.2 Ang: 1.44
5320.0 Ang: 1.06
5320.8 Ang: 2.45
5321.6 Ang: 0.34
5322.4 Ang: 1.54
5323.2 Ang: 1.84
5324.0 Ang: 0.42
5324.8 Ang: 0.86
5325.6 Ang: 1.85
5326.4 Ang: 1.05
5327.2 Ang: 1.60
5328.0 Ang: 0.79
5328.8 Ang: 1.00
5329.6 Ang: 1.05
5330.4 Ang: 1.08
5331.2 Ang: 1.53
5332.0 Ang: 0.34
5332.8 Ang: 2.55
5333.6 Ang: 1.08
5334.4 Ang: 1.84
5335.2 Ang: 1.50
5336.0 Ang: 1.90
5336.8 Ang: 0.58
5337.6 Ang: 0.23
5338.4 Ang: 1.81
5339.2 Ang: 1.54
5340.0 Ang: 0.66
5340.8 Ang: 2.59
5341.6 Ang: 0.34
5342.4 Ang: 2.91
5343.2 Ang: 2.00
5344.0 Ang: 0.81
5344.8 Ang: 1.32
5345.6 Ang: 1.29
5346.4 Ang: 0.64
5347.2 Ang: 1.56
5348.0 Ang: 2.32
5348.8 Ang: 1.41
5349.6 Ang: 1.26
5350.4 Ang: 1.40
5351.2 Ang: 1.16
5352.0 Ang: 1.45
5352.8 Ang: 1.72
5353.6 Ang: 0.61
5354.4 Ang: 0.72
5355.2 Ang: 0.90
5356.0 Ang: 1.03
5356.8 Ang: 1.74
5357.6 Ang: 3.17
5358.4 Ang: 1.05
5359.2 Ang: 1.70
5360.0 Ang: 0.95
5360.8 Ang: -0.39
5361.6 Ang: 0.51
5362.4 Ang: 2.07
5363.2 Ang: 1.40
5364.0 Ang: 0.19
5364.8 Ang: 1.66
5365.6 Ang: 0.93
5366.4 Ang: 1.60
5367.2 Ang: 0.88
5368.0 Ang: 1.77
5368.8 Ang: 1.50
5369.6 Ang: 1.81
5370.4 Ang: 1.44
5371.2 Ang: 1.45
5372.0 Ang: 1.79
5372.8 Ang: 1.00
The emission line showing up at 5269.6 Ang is H-beta 4861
